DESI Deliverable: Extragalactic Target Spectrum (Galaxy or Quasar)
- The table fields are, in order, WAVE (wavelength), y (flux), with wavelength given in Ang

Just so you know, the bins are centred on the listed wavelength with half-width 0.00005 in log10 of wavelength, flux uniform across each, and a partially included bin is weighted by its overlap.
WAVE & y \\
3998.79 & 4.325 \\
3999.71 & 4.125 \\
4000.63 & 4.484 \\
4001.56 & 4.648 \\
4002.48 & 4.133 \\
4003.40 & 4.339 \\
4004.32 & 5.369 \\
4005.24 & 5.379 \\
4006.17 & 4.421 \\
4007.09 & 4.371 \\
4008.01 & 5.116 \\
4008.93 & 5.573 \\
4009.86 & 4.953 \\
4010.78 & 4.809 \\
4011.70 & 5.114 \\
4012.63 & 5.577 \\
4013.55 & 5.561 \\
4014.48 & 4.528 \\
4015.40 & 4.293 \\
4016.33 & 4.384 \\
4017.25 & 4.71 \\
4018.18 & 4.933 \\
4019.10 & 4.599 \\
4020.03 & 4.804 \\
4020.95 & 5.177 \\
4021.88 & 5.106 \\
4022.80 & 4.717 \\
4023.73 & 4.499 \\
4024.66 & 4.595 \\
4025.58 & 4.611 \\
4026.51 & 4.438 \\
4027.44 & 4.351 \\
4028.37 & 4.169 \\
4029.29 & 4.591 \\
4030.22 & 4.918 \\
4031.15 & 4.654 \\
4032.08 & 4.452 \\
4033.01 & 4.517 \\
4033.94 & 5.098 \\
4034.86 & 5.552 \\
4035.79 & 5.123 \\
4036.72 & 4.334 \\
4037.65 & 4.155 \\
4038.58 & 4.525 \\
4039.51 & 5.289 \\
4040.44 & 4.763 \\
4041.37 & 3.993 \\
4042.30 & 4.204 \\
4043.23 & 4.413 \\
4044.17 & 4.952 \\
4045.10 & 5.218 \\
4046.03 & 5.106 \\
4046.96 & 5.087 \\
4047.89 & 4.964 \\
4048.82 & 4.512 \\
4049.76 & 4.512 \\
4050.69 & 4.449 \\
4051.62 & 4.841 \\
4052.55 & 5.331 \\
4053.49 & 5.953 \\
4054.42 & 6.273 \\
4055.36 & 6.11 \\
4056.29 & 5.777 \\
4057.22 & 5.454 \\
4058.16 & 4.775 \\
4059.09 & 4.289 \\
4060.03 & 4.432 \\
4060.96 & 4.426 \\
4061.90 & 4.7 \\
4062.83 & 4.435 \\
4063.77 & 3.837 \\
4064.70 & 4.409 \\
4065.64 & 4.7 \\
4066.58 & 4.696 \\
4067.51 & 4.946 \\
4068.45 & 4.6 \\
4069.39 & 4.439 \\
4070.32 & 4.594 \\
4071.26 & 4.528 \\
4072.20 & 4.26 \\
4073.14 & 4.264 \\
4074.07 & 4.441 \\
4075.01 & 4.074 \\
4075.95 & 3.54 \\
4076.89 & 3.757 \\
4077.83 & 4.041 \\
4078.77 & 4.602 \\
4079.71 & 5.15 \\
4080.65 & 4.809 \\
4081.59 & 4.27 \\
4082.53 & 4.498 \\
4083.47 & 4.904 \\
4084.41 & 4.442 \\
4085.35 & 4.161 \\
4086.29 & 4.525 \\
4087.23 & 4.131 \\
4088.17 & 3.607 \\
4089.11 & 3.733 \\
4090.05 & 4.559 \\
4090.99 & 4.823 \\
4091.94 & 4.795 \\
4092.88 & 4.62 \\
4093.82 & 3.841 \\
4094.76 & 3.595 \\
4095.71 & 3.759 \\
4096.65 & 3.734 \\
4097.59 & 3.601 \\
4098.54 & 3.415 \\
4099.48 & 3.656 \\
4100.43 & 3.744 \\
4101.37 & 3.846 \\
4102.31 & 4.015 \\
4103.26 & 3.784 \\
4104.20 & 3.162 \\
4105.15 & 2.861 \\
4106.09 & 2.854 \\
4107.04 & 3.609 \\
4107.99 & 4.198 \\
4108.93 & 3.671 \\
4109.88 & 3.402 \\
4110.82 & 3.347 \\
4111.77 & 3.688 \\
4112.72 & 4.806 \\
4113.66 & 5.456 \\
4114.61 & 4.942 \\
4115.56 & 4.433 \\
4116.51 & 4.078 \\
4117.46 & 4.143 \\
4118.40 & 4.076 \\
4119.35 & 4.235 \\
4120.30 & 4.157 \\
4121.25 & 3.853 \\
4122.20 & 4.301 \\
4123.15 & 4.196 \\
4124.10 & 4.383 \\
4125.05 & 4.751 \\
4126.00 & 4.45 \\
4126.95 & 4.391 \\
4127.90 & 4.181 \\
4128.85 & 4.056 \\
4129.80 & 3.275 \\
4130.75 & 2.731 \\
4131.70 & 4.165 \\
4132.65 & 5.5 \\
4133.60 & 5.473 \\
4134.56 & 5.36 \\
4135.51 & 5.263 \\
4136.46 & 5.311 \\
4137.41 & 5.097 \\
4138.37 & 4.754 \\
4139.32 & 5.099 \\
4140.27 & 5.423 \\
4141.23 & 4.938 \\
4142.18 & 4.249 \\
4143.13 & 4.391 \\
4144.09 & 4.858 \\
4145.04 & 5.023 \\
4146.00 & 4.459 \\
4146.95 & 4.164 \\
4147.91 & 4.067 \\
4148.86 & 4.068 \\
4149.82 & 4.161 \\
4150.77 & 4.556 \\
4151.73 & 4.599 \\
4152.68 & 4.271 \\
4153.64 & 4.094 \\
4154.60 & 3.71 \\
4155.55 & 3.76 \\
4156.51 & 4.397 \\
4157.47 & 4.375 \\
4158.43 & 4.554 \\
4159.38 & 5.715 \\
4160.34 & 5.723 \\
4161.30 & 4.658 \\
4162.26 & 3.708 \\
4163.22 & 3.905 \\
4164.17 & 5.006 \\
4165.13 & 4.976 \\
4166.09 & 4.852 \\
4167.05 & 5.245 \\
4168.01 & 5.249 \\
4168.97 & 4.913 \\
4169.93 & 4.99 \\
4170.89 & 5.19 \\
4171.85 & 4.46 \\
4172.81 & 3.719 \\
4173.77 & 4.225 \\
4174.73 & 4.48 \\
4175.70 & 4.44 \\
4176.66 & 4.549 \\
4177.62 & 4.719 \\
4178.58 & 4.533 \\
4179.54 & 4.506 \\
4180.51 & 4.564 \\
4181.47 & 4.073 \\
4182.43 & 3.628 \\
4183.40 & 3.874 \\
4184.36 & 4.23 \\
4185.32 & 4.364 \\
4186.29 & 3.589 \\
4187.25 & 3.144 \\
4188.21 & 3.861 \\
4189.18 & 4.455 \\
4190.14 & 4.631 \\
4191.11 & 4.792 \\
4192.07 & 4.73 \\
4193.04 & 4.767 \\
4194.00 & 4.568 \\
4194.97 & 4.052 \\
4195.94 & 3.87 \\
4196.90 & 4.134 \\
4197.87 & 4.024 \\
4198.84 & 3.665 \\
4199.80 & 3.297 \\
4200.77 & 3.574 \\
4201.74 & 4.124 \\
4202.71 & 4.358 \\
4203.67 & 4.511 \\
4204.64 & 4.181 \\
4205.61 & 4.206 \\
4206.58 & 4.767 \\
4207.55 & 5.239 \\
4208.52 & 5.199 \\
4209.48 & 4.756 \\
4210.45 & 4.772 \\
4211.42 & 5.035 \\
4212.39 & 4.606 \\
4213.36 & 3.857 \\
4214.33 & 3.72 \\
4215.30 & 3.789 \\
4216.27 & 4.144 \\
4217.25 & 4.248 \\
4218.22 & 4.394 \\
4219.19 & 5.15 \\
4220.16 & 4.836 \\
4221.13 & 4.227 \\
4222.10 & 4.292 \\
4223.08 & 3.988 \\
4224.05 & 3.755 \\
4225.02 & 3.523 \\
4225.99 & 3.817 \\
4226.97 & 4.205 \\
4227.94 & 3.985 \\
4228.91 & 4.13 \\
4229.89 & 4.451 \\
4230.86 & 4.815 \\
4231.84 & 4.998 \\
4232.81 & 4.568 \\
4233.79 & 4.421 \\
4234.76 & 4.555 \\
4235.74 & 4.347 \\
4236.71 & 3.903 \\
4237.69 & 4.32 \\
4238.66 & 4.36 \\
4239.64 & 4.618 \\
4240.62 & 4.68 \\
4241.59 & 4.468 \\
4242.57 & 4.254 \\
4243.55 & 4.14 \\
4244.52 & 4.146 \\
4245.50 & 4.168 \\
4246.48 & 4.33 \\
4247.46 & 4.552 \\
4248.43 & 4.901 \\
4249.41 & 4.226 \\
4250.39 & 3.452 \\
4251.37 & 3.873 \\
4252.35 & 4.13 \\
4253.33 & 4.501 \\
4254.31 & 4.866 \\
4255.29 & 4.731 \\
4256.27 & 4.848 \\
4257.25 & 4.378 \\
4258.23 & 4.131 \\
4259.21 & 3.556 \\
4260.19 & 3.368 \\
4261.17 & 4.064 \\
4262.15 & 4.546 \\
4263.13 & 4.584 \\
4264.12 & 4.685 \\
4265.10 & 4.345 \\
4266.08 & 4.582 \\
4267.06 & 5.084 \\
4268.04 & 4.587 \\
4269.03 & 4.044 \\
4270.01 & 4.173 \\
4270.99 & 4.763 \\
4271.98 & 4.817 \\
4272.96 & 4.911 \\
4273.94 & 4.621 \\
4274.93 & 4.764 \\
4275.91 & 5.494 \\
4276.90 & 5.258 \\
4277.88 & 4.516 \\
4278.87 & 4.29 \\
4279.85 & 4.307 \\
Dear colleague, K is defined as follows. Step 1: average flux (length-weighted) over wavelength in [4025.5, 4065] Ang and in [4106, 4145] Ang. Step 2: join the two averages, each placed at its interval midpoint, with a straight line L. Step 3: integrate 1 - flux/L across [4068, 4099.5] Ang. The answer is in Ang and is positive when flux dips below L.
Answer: 2.5 Ang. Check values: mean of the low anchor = 4.79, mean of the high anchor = 4.4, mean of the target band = 4.24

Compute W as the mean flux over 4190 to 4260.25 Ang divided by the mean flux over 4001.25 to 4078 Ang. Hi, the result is 0.9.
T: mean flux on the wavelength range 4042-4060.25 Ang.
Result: 5.05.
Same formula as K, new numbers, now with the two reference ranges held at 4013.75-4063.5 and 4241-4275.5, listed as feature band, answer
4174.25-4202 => 2.09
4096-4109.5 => 3.16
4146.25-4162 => 0.56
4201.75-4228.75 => 0.76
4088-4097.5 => 1.20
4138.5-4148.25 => -0.16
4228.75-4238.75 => -0.04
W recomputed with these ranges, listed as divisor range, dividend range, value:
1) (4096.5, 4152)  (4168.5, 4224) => 1.02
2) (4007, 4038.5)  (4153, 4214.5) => 0.92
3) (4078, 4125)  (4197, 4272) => 1.06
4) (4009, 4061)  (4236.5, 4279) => 0.92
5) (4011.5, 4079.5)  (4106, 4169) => 0.94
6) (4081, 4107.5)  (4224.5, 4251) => 1.09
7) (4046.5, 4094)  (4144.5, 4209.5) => 0.95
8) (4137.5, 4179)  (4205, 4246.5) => 0.95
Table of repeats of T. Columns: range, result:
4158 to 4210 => 4.44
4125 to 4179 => 4.58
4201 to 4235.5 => 4.38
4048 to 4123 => 4.32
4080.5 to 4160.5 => 4.28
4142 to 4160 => 4.41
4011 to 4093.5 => 4.67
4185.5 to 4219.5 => 4.29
